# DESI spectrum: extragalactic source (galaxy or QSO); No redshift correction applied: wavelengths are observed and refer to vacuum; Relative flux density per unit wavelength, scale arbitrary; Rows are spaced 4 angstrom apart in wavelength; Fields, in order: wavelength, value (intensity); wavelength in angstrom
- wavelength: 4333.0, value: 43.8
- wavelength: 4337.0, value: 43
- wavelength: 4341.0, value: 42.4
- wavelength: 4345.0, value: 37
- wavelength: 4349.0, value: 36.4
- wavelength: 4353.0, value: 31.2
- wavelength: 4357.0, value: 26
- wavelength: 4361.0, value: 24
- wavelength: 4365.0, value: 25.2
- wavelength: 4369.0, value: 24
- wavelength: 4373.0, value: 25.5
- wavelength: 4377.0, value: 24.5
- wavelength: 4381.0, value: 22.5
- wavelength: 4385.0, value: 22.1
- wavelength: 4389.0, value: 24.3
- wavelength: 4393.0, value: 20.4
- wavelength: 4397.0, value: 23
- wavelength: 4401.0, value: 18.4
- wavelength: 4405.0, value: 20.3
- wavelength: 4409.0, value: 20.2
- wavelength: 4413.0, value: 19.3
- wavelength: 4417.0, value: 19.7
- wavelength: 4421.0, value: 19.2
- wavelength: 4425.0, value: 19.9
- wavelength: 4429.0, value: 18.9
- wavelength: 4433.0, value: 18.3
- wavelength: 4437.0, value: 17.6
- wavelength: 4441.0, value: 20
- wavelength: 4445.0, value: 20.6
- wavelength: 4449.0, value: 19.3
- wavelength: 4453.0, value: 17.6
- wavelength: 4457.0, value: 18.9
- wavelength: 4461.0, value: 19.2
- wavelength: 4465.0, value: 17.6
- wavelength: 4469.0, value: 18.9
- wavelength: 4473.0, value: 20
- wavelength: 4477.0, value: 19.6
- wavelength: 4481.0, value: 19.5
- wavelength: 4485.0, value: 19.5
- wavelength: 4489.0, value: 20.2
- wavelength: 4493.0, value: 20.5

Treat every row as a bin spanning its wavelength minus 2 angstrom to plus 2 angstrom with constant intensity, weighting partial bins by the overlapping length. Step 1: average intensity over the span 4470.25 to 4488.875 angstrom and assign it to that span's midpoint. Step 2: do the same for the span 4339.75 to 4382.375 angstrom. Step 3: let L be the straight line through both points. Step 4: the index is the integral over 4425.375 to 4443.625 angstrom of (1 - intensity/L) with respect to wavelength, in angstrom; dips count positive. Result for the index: 3.4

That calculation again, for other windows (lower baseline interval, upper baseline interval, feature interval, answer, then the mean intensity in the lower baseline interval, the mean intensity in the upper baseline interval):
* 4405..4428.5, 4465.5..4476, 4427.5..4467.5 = 1.2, 19.7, 19.2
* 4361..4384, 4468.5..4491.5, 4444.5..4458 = 1.3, 24.2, 19.7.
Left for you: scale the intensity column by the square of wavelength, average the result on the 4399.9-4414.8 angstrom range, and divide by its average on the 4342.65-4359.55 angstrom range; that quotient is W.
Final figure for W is 0.6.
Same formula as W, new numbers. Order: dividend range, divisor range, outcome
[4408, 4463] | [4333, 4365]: 0.58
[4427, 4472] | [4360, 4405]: 0.85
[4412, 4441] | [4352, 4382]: 0.77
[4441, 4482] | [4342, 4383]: 0.72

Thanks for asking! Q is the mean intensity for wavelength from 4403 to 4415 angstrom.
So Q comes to 19.9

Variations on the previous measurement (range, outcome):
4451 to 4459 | 18.2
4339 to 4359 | 34.6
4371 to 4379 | 25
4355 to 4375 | 24.9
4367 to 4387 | 23.7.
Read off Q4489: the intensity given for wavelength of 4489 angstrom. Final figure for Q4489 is 20.2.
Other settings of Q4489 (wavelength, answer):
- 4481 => 19.5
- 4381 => 22.5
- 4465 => 17.6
